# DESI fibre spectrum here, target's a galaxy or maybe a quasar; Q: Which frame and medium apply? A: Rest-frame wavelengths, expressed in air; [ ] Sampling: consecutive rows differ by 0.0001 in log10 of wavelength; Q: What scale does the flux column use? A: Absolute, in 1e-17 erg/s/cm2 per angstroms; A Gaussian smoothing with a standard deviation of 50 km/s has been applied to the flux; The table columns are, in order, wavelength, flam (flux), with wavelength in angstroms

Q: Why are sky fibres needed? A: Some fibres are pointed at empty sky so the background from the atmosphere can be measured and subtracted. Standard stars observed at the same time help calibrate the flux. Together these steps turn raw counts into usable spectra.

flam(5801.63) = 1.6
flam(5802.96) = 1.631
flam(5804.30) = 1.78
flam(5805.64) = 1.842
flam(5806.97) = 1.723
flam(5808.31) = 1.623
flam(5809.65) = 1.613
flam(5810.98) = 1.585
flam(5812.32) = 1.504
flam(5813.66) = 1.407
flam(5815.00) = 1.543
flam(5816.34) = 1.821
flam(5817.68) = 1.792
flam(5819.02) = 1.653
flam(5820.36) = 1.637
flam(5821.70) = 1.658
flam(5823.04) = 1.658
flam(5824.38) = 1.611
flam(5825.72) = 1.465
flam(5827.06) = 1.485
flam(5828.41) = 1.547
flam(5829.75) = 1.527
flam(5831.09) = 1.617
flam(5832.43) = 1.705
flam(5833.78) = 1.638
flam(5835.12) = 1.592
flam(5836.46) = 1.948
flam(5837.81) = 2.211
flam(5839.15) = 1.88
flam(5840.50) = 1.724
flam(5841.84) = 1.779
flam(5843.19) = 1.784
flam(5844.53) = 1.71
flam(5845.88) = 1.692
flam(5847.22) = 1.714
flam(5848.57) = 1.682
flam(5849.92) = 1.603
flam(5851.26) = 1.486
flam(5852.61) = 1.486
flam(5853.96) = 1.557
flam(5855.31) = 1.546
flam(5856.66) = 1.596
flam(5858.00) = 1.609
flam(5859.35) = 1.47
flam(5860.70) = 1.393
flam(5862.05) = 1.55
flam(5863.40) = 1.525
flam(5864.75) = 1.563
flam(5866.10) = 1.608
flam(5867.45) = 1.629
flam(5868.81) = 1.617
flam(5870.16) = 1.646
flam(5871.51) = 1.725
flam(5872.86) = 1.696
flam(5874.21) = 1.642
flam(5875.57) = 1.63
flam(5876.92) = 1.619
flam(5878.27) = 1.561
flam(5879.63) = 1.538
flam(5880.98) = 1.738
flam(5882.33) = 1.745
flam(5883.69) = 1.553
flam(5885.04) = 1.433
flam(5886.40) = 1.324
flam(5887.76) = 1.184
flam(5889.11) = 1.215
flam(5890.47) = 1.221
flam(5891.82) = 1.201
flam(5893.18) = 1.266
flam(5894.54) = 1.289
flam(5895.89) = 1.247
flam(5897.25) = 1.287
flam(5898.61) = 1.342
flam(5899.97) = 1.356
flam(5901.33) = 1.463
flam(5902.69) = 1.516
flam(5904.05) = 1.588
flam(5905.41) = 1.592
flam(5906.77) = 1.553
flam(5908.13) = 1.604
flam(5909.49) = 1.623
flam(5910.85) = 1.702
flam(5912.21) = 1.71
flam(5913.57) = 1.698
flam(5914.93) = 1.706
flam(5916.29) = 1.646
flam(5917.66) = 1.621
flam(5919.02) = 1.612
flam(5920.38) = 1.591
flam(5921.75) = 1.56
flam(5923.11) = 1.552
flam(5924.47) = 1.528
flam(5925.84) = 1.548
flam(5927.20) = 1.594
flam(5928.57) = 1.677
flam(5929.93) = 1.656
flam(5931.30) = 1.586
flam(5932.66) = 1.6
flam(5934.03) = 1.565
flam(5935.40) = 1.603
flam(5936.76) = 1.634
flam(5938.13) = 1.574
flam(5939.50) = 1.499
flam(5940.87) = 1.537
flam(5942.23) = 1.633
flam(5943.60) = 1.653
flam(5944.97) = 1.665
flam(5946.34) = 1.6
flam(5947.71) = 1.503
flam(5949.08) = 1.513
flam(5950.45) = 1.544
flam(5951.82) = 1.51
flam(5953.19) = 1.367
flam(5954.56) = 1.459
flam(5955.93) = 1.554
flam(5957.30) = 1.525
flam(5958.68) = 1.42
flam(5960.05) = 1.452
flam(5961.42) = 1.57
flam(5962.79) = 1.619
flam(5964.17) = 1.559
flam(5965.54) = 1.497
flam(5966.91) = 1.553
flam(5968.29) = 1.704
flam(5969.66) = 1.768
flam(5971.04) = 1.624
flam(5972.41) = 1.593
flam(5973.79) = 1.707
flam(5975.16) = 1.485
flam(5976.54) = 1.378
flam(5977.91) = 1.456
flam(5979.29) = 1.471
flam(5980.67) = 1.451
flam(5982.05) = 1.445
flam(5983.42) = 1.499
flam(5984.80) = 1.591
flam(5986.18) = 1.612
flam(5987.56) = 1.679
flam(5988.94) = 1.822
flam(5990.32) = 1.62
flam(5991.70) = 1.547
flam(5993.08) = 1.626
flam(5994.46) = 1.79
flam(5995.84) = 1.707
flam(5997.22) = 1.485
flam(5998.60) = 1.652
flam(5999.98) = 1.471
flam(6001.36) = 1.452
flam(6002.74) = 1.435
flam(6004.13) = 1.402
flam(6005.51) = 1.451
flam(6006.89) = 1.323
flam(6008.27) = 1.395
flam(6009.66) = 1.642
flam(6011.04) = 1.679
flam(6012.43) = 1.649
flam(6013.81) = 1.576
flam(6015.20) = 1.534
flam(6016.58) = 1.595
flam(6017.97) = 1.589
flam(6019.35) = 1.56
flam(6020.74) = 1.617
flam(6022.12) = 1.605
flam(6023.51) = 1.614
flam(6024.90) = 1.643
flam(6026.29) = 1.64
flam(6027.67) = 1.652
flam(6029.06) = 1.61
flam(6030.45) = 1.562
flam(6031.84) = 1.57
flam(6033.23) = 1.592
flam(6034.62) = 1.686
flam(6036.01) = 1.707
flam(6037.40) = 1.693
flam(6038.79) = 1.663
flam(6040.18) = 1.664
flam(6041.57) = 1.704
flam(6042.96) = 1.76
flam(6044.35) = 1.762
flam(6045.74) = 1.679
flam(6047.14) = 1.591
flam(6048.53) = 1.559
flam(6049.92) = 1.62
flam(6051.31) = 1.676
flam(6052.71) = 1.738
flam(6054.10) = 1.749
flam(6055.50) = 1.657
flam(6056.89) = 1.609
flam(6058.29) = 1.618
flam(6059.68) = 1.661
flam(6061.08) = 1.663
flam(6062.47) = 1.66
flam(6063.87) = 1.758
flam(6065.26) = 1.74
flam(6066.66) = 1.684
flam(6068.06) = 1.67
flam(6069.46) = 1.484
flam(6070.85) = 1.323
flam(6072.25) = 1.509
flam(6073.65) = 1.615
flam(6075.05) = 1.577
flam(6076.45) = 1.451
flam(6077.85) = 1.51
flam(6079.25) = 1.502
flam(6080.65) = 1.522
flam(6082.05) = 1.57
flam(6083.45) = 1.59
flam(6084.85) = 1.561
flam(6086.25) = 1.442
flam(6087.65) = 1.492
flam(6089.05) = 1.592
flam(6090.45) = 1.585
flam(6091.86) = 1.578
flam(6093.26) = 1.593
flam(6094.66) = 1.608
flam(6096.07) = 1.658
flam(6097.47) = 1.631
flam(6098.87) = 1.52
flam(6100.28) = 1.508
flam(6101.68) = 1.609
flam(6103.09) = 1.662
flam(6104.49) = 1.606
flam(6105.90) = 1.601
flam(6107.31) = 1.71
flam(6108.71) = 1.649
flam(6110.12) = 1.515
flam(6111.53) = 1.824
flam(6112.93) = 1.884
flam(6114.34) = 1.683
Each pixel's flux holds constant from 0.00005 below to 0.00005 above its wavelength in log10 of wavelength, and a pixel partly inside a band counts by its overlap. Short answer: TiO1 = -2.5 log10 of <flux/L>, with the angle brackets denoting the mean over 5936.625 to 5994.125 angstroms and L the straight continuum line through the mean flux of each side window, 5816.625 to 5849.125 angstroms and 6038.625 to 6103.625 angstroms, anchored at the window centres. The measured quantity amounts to 0.06 mag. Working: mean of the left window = 1.7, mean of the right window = 1.61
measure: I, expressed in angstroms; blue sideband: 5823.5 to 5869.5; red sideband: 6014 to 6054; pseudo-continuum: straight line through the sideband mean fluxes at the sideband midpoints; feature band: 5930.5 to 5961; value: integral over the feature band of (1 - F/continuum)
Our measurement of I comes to 1.7 angstroms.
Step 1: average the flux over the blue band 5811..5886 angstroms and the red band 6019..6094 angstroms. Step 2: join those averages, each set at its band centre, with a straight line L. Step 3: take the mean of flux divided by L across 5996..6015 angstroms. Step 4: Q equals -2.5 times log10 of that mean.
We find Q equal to 0.07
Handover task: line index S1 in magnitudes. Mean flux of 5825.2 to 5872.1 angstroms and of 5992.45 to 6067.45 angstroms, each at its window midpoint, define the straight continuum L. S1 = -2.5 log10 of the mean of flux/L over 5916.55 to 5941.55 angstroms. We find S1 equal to 0.03 mag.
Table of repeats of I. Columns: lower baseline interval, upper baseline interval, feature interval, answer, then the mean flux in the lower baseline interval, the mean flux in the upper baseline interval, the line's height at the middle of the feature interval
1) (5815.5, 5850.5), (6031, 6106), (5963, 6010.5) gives 2.4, 1.7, 1.61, 1.64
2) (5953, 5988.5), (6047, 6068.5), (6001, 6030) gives 0.9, 1.54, 1.67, 1.61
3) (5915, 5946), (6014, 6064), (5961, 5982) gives 0.7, 1.6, 1.64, 1.62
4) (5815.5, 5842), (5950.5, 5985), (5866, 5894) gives 2.1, 1.69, 1.53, 1.63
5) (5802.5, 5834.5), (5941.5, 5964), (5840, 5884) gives -0.6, 1.63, 1.54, 1.6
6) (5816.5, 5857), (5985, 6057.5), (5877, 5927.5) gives 4.5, 1.67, 1.61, 1.65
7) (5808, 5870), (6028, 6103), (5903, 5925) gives 0.1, 1.63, 1.61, 1.62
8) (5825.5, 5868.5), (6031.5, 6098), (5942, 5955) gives 0.7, 1.64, 1.62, 1.63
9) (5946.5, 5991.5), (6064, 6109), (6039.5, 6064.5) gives -1.7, 1.55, 1.58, 1.57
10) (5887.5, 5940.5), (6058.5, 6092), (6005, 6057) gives -2.2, 1.52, 1.57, 1.56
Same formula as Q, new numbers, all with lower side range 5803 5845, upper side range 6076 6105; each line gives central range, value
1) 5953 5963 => 0.09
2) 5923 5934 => 0.03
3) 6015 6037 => -0.02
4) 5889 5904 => 0.24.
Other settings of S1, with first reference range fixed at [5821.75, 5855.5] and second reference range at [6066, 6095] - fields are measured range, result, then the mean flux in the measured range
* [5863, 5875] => 0.01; 1.63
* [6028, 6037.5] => -0.04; 1.63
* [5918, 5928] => 0.04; 1.57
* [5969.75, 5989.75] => 0.02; 1.56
